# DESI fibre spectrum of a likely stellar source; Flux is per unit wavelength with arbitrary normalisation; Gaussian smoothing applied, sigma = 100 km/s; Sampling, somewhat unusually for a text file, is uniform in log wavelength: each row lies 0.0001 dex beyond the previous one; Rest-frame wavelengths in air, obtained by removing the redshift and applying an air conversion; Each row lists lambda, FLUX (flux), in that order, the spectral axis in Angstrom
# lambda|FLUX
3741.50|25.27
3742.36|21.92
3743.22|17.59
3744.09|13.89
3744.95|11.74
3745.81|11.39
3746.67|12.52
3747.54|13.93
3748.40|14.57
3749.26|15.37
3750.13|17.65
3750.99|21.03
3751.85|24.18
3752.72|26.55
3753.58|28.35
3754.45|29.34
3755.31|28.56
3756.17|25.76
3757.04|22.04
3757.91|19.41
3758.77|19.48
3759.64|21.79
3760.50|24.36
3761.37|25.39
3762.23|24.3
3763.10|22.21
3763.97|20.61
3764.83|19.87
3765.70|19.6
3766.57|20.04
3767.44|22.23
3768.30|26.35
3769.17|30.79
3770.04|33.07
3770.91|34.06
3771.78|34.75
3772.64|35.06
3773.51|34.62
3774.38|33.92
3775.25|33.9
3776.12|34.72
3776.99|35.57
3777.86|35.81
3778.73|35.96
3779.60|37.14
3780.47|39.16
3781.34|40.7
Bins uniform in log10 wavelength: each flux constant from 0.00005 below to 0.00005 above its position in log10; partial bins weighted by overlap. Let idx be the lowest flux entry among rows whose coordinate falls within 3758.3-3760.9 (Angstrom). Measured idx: 19.48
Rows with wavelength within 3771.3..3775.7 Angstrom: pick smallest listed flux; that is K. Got 33.9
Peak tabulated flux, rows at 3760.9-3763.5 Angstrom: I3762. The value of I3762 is 25.39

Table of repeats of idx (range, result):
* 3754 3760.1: 19.41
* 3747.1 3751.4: 13.93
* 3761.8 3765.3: 19.87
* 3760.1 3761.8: 24.36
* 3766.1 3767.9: 20.04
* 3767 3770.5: 22.23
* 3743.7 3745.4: 11.74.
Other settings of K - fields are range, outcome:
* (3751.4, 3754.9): 24.18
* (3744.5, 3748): 11.39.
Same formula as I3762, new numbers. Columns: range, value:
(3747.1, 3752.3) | 24.18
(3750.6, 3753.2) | 26.55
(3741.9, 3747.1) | 21.92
